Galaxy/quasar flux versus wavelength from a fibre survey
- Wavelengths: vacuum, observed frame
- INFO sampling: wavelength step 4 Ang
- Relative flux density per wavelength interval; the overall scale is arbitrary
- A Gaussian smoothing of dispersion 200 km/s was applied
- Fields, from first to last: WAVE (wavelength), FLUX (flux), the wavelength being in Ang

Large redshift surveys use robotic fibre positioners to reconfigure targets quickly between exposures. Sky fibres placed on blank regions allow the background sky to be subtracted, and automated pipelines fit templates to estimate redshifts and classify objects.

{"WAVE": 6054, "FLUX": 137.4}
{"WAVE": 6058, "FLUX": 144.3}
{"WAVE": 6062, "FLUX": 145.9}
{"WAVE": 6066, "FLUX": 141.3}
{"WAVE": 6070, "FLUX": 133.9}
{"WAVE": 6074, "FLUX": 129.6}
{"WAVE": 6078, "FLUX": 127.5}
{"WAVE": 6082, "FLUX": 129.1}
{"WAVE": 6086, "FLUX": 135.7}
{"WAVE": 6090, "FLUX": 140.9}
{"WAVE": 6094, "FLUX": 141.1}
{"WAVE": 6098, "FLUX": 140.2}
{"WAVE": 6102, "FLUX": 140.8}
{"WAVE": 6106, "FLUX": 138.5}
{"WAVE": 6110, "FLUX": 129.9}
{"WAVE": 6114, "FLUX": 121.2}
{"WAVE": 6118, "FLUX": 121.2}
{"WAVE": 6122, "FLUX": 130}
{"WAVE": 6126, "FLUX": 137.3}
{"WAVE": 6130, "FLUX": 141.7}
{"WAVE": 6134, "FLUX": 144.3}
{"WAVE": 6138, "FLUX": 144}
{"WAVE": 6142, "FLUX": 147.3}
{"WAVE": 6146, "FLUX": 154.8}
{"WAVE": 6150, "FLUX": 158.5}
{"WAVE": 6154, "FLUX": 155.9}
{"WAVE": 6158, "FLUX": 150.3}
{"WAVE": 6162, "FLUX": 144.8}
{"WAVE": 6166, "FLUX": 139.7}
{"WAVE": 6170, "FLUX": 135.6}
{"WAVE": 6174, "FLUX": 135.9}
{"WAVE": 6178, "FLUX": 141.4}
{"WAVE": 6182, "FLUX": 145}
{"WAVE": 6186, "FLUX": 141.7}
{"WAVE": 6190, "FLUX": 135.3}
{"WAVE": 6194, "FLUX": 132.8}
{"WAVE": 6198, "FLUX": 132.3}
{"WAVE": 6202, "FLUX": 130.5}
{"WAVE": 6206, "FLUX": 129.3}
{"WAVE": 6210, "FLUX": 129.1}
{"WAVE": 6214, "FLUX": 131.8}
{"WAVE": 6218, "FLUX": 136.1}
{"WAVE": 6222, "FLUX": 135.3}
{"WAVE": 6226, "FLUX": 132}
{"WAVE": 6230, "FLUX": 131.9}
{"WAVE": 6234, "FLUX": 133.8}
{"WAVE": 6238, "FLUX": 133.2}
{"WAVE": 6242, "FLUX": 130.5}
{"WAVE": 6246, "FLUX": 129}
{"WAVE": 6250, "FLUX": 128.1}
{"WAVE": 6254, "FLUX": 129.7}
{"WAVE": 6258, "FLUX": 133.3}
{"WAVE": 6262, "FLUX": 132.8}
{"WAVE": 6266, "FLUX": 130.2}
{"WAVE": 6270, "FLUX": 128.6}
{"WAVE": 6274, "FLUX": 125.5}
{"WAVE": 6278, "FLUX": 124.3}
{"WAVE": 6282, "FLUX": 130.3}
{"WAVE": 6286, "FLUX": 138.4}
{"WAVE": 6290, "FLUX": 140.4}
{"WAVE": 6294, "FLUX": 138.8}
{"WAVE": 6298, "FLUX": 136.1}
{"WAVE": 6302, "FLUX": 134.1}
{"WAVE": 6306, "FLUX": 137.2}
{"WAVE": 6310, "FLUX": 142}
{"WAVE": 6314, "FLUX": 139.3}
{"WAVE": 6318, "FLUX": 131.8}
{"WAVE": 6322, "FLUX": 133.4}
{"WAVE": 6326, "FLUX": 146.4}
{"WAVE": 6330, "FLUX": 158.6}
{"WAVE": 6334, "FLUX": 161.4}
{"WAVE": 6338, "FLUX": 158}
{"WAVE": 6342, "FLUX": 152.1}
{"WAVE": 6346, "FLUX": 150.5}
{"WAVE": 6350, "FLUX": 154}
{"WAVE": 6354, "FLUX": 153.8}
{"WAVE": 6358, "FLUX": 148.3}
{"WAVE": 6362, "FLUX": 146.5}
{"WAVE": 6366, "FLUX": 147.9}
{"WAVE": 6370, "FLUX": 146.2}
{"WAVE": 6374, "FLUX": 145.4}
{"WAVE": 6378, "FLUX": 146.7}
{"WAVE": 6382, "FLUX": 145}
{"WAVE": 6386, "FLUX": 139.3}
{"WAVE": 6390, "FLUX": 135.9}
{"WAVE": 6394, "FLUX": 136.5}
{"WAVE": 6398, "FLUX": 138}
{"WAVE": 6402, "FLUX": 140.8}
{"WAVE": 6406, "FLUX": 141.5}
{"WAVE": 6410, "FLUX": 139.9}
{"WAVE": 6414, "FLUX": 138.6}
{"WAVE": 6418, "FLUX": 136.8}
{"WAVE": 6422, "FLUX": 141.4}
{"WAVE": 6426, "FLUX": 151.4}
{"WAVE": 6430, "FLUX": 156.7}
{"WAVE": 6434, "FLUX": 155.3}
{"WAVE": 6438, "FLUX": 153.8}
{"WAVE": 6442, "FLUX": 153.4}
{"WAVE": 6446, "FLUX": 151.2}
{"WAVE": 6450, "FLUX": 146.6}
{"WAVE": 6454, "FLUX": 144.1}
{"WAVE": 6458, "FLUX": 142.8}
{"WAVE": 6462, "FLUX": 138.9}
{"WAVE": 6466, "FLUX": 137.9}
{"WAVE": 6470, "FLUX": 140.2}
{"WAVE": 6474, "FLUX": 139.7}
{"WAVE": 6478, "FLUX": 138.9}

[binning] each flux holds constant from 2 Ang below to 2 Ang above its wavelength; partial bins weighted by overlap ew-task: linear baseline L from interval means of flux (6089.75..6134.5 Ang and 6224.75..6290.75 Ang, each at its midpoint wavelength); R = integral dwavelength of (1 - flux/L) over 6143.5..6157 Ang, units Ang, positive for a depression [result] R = -2.2 Ang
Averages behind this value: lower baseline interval 135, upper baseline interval 131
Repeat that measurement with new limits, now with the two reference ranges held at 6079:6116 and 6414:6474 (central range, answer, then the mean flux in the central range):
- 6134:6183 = -3.2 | 146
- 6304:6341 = -0.9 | 146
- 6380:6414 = 1.2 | 140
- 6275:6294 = 1.0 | 134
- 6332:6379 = -2.6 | 151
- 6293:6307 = 0.5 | 136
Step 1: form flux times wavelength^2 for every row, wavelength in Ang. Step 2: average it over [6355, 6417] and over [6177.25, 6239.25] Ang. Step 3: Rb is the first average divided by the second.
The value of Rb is 1.12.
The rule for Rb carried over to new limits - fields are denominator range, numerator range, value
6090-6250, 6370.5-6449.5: 1.14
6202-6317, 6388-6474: 1.14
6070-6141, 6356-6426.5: 1.16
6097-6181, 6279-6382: 1.09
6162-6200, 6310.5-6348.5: 1.12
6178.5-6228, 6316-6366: 1.16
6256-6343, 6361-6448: 1.08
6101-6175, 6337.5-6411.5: 1.11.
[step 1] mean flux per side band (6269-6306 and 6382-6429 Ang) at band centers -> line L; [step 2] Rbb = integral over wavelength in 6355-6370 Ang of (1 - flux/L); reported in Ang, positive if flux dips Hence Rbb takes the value -1.1 Ang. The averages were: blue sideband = 133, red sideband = 141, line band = 148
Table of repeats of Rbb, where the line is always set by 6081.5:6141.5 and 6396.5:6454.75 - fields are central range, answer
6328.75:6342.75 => -1.4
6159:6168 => -0.3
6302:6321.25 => 0.7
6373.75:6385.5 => 0.0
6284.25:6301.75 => 0.5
